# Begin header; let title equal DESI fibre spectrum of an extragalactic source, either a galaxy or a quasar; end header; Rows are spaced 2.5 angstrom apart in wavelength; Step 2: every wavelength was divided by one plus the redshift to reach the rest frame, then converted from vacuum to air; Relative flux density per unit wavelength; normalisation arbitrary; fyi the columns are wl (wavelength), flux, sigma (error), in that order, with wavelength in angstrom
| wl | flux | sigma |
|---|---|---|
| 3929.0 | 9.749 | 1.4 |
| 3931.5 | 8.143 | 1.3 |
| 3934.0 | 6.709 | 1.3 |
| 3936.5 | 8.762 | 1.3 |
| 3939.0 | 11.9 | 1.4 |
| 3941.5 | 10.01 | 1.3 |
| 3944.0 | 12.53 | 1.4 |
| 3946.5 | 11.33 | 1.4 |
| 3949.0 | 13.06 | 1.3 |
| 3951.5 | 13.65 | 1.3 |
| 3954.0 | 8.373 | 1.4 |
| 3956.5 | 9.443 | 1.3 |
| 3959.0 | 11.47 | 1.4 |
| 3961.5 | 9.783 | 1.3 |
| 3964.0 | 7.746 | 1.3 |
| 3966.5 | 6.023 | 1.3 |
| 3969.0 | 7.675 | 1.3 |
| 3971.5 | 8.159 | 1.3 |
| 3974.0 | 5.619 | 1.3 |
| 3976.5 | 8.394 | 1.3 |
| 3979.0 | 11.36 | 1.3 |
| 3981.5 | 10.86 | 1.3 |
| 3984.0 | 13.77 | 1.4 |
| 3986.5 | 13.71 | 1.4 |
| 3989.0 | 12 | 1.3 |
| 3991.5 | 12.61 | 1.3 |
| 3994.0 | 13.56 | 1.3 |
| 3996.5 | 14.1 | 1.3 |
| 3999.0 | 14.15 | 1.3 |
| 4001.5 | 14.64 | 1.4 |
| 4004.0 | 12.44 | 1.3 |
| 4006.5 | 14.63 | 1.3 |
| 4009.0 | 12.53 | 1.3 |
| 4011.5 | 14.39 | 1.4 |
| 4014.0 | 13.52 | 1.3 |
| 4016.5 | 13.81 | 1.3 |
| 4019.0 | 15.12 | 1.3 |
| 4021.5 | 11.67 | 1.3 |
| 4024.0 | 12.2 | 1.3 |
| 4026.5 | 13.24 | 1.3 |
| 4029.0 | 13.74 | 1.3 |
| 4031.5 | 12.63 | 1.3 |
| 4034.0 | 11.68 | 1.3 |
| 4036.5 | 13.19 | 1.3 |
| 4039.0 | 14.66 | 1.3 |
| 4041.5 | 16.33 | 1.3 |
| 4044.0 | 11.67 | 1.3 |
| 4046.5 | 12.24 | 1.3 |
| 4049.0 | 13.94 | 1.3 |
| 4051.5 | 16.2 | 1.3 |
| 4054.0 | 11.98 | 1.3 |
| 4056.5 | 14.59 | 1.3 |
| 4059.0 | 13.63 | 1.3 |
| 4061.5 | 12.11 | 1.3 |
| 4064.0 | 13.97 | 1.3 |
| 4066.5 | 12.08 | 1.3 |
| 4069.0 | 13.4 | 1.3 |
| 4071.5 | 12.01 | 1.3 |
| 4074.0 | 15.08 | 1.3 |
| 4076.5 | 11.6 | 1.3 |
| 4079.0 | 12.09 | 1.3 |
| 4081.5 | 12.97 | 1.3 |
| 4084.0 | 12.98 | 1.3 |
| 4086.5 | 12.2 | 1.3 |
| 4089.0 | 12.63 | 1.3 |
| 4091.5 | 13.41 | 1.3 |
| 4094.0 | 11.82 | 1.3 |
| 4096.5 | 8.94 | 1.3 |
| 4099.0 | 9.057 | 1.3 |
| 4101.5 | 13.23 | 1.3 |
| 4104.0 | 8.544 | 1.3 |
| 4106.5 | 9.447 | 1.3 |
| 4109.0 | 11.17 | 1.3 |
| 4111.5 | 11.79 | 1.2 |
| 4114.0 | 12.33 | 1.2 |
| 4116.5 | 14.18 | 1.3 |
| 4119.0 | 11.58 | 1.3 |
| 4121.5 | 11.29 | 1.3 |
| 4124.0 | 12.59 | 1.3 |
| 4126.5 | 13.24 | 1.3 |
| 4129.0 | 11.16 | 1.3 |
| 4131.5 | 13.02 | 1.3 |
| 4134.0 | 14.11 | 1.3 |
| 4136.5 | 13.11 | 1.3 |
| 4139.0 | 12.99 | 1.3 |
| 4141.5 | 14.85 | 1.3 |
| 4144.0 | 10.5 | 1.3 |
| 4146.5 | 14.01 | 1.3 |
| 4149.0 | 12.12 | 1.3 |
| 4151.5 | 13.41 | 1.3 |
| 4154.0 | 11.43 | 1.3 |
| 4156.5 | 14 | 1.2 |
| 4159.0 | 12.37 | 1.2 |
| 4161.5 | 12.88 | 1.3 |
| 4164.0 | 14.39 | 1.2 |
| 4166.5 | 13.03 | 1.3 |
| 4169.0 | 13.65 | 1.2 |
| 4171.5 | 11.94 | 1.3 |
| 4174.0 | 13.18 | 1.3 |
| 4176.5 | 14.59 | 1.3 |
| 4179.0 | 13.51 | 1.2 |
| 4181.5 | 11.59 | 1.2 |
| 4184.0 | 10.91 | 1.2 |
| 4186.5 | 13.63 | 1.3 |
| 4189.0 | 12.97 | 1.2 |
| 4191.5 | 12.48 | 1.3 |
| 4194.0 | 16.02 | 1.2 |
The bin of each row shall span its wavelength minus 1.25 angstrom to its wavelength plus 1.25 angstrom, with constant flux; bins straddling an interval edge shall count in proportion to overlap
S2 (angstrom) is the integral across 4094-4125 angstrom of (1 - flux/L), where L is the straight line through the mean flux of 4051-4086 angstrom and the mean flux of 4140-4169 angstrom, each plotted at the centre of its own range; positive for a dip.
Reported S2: 4.4 angstrom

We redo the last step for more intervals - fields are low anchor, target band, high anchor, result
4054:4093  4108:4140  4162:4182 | 1.5 angstrom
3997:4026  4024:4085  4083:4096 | -1.5 angstrom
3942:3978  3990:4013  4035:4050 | -4.1 angstrom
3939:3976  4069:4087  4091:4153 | -2.1 angstrom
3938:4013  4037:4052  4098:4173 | -2.8 angstrom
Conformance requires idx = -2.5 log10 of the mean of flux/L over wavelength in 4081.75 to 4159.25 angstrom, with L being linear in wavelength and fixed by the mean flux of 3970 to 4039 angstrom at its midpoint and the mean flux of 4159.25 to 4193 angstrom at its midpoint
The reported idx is 0.06 mag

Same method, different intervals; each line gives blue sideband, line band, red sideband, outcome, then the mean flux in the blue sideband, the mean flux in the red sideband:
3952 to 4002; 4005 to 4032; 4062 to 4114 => -0.20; 10.7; 11.9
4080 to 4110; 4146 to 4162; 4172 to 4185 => -0.04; 11.4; 12.7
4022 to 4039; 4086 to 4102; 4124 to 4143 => 0.13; 12.9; 13.1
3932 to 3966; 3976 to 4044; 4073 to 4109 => -0.21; 10.2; 11.7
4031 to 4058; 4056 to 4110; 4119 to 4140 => 0.09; 13.6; 12.6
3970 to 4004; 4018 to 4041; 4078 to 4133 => -0.12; 11.8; 11.8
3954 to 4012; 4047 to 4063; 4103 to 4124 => -0.21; 11.2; 11.4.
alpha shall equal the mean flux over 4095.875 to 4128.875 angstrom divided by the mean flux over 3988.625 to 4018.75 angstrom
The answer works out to 0.8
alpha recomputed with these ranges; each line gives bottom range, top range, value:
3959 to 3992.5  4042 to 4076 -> 1.35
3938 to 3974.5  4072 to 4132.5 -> 1.21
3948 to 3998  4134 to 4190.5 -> 1.23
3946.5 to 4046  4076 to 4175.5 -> 1.03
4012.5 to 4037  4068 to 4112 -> 0.90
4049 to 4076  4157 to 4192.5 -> 0.96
